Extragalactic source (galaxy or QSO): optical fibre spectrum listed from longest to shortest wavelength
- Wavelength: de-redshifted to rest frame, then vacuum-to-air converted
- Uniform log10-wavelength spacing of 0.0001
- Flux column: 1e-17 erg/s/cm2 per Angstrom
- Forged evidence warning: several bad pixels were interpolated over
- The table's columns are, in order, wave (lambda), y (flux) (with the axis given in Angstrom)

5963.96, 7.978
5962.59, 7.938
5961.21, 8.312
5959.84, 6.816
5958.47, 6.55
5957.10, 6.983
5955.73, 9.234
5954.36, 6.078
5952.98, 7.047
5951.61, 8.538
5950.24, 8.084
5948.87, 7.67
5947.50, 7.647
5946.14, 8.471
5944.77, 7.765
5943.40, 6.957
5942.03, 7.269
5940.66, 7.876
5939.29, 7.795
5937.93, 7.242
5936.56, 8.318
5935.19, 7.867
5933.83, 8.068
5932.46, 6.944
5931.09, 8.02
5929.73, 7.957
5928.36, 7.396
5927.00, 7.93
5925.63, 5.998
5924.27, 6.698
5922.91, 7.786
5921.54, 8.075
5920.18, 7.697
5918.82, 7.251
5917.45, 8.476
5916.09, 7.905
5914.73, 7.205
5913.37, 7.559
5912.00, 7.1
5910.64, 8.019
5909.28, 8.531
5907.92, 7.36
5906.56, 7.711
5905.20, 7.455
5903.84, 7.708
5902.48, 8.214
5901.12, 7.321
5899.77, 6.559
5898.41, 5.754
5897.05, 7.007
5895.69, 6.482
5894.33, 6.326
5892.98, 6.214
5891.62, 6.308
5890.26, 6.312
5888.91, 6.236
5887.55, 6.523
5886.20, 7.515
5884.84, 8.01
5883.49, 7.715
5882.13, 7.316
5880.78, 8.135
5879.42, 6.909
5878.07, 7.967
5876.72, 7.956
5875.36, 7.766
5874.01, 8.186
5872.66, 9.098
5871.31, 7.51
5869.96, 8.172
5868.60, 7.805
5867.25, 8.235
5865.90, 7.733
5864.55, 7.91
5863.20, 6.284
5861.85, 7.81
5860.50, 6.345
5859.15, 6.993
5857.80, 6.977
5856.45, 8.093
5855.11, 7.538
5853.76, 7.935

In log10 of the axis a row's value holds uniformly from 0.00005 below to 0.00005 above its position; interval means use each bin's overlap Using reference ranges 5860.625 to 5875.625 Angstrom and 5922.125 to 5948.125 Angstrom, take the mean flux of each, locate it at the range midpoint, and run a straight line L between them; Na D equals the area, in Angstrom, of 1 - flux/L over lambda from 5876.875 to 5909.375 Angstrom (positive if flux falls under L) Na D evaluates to 2.5 Angstrom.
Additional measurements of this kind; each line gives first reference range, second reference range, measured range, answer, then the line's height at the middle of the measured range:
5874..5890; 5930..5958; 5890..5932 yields 1.44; 7.57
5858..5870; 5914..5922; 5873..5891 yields 0.18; 7.53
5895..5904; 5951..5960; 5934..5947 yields -0.90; 7.24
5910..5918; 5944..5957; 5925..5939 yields 0.29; 7.74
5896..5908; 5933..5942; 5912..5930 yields 0.04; 7.52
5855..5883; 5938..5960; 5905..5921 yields -0.20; 7.6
